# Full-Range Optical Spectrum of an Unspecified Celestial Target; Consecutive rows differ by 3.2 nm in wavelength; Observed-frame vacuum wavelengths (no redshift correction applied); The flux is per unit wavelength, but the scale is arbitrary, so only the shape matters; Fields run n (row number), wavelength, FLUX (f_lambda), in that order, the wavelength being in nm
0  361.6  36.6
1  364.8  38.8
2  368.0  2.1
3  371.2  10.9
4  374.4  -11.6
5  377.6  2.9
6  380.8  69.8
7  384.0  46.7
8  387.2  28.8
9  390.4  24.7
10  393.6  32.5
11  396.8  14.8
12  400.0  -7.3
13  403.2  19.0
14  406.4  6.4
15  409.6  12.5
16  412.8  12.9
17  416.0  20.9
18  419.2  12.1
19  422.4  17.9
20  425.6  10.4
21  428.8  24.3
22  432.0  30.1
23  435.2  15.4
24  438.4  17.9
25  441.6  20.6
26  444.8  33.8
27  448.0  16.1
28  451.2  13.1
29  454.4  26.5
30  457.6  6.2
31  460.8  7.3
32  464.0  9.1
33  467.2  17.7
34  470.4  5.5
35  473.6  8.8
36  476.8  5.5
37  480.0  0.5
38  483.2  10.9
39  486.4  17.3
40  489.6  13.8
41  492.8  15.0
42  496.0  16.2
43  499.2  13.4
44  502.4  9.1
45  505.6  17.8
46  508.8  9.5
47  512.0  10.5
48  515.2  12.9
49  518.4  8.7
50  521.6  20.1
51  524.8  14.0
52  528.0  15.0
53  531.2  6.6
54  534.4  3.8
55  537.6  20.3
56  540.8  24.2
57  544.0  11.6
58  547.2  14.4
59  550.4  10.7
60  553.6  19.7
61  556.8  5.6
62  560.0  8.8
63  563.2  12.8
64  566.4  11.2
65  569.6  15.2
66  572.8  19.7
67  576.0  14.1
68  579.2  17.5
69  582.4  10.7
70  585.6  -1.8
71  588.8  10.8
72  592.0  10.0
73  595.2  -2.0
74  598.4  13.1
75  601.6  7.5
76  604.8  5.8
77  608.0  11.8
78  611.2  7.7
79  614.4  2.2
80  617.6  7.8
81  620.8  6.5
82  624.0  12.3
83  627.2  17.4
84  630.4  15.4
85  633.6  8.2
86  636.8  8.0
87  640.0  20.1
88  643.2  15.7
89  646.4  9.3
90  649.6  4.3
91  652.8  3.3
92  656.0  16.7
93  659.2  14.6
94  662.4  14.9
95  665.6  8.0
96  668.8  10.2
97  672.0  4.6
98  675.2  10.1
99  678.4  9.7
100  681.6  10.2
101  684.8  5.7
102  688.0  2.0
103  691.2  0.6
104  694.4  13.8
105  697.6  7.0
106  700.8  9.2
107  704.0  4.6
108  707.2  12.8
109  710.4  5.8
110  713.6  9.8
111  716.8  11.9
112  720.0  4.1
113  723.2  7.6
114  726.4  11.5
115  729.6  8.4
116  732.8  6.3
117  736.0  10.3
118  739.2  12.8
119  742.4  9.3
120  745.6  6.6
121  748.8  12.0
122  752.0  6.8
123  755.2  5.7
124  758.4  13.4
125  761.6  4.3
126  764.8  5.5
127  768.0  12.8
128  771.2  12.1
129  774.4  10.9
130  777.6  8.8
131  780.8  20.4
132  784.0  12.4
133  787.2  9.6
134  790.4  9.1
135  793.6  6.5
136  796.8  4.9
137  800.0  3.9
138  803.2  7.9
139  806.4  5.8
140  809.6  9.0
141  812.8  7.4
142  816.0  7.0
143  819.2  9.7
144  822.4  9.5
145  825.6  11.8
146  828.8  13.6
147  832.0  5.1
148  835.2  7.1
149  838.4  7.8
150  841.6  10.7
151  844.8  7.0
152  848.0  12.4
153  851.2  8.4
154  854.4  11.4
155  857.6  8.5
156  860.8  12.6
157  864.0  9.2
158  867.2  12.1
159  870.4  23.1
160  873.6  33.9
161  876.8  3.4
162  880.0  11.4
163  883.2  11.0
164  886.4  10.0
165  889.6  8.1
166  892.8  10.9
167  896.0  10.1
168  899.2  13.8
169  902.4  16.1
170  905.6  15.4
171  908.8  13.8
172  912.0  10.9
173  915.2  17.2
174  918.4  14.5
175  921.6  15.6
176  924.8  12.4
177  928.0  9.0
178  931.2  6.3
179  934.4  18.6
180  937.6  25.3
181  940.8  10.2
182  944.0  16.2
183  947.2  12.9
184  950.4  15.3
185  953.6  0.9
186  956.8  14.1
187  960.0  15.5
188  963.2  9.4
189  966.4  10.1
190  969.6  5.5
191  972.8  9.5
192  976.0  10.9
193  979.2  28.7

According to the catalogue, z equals 1.339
